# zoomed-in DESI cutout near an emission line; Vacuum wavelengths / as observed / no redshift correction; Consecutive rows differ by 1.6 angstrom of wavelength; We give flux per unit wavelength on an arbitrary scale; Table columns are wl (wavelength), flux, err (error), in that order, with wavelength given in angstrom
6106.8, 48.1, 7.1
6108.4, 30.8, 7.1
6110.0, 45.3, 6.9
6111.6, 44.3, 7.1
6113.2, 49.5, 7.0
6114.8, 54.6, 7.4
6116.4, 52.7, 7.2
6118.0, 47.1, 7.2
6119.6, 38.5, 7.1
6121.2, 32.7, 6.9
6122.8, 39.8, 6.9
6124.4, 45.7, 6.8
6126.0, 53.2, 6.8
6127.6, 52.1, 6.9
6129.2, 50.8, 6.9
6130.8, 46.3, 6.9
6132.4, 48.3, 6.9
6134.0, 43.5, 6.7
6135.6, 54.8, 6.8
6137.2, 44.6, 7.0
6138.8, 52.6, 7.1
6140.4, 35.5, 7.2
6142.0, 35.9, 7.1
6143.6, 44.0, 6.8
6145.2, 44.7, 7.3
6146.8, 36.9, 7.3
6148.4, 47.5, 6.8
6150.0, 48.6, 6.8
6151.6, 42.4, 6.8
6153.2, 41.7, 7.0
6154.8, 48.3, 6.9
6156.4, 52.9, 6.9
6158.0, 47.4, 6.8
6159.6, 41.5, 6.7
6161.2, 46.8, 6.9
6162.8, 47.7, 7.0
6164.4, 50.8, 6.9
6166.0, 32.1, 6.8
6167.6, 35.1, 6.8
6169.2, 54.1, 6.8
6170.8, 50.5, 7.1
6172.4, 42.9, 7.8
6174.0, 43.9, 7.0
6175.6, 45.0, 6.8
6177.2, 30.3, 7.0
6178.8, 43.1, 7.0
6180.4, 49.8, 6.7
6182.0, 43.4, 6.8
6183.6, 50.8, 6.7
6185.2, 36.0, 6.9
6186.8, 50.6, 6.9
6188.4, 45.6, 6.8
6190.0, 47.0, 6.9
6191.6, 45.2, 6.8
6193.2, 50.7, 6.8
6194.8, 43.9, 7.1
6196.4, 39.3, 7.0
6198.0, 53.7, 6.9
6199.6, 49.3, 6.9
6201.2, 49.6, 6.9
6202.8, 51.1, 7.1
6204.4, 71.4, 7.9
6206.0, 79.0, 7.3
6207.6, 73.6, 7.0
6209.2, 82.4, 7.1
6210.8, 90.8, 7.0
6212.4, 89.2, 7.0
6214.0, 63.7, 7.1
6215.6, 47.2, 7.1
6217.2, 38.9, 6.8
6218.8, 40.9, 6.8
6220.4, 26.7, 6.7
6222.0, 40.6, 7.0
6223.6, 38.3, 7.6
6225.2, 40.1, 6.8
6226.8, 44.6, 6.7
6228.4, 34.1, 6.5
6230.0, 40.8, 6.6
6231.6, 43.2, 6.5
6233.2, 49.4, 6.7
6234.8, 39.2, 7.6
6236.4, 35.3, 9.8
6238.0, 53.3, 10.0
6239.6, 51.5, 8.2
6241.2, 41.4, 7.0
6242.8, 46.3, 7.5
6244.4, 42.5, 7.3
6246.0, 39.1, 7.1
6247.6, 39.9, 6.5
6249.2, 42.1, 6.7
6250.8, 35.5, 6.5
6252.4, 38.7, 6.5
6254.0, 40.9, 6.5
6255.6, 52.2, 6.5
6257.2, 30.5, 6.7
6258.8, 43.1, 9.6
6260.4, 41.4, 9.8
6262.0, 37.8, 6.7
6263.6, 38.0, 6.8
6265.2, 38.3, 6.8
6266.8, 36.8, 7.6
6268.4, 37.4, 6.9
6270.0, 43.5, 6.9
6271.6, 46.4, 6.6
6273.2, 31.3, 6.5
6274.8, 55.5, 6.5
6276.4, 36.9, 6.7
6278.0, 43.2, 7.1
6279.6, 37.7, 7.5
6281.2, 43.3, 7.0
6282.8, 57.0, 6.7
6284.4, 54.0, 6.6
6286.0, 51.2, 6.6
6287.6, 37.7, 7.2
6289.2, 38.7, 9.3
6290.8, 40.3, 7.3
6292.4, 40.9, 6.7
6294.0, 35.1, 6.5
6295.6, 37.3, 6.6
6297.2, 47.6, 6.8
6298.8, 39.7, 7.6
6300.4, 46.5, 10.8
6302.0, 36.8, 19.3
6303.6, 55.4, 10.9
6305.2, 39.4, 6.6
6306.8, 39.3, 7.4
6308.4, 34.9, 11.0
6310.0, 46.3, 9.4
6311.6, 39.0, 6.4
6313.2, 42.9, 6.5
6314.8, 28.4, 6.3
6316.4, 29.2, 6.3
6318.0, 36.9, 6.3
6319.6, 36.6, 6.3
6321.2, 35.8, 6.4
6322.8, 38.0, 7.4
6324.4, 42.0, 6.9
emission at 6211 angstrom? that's [O II] 3727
